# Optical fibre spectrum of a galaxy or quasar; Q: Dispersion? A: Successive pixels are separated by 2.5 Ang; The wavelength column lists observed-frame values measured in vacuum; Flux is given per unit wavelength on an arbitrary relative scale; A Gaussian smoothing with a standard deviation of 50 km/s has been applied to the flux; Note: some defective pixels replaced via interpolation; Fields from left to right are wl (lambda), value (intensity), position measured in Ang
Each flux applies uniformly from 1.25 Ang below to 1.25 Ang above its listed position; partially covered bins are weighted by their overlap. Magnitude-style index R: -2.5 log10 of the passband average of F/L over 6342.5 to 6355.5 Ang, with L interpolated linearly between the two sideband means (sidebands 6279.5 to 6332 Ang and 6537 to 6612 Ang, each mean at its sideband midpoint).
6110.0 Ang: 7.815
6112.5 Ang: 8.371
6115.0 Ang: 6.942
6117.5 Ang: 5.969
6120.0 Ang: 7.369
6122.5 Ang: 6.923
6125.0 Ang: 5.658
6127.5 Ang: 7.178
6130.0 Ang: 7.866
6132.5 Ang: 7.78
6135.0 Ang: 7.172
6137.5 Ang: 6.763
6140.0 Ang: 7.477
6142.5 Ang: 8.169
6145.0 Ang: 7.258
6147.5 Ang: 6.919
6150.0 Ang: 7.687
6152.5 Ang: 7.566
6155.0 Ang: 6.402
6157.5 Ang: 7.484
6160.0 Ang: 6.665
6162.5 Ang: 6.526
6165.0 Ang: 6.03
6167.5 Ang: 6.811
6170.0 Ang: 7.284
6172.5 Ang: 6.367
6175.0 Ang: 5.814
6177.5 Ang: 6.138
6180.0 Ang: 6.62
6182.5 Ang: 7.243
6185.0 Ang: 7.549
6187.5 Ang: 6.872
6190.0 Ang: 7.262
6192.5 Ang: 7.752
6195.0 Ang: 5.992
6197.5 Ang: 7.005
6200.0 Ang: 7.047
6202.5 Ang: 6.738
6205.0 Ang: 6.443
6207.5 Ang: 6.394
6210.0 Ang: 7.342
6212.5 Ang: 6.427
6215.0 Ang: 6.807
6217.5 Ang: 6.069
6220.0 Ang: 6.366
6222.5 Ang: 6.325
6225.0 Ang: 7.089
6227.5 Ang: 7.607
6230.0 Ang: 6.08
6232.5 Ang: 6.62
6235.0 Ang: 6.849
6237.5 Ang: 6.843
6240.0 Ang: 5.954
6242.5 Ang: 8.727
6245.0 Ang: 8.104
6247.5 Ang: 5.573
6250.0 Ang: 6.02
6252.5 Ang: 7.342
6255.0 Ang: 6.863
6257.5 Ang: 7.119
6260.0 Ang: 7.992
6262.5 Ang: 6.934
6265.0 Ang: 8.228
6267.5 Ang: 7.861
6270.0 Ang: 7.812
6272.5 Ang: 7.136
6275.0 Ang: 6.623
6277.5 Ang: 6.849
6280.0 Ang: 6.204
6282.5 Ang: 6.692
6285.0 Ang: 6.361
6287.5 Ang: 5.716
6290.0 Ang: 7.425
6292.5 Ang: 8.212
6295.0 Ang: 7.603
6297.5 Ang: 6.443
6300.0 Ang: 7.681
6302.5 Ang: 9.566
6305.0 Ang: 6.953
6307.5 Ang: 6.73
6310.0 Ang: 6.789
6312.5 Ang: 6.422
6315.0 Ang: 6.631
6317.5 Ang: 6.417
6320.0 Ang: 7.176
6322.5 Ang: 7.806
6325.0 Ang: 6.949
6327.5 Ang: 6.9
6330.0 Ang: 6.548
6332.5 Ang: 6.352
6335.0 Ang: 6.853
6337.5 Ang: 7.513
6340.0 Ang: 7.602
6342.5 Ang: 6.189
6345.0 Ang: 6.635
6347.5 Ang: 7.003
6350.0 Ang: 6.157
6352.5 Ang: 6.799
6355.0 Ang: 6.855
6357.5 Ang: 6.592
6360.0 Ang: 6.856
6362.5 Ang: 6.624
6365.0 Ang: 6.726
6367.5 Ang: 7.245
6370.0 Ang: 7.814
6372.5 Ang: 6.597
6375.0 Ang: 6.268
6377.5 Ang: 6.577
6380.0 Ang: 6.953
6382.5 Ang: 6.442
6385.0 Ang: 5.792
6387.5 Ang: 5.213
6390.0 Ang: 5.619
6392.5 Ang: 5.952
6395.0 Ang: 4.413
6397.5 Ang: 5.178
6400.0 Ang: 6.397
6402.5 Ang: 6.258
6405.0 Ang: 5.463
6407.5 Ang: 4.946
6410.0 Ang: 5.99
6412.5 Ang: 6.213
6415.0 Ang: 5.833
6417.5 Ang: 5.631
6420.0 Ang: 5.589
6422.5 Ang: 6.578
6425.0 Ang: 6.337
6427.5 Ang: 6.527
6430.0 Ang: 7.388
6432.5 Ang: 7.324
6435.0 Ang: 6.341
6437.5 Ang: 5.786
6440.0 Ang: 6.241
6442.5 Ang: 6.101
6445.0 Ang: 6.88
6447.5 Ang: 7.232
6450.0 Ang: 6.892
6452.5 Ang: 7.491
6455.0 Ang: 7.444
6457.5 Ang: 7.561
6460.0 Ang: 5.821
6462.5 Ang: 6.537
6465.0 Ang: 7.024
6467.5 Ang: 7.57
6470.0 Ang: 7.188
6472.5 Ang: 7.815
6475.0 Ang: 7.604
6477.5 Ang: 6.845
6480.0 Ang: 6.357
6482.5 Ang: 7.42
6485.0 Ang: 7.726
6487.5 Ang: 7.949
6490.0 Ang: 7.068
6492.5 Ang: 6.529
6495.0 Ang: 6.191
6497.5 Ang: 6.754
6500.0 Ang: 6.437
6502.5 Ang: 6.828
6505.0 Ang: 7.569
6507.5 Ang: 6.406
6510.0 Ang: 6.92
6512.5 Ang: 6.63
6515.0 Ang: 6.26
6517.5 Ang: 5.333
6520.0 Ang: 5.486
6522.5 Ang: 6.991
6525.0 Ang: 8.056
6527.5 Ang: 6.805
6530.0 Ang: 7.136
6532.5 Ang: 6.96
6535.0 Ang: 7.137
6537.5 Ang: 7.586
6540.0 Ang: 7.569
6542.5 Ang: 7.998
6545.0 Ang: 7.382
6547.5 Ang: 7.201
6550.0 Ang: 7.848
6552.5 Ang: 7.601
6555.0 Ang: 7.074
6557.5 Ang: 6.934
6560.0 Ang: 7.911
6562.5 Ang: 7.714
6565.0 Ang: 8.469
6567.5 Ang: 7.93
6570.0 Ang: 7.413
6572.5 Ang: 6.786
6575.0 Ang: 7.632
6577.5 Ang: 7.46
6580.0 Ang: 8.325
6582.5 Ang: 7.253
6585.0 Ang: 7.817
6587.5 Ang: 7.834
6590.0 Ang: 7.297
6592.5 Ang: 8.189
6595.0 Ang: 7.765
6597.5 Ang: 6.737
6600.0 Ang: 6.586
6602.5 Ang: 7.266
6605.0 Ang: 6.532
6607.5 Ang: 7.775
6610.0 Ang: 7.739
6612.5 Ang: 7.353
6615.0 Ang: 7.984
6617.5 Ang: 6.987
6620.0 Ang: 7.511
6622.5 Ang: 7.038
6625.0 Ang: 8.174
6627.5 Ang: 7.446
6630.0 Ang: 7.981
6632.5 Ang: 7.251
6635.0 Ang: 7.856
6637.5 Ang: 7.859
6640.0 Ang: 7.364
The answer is 0.07 mag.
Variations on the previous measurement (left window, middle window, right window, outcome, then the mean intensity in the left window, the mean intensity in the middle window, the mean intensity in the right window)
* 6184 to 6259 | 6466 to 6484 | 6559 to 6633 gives 0.01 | 6.84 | 7.26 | 7.54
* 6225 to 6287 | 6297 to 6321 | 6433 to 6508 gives -0.02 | 7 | 7.1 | 6.93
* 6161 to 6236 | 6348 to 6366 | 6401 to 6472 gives -0.01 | 6.71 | 6.67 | 6.52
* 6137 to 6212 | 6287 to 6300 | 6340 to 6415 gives -0.11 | 6.92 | 7.22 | 6.28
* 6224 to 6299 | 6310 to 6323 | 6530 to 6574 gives 0.05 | 7.03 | 6.83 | 7.49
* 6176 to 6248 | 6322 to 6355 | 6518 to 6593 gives 0.03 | 6.83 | 6.85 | 7.43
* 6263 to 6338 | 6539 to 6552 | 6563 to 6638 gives -0.02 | 7.08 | 7.6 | 7.54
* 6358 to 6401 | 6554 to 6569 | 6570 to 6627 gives -0.06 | 6.28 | 7.68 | 7.46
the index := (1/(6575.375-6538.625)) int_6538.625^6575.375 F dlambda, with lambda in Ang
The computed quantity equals 7.56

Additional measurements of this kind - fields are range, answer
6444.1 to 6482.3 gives 7.1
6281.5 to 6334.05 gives 7.02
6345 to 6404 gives 6.36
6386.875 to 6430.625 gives 5.85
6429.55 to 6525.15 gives 6.85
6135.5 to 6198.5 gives 6.95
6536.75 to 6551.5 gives 7.6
